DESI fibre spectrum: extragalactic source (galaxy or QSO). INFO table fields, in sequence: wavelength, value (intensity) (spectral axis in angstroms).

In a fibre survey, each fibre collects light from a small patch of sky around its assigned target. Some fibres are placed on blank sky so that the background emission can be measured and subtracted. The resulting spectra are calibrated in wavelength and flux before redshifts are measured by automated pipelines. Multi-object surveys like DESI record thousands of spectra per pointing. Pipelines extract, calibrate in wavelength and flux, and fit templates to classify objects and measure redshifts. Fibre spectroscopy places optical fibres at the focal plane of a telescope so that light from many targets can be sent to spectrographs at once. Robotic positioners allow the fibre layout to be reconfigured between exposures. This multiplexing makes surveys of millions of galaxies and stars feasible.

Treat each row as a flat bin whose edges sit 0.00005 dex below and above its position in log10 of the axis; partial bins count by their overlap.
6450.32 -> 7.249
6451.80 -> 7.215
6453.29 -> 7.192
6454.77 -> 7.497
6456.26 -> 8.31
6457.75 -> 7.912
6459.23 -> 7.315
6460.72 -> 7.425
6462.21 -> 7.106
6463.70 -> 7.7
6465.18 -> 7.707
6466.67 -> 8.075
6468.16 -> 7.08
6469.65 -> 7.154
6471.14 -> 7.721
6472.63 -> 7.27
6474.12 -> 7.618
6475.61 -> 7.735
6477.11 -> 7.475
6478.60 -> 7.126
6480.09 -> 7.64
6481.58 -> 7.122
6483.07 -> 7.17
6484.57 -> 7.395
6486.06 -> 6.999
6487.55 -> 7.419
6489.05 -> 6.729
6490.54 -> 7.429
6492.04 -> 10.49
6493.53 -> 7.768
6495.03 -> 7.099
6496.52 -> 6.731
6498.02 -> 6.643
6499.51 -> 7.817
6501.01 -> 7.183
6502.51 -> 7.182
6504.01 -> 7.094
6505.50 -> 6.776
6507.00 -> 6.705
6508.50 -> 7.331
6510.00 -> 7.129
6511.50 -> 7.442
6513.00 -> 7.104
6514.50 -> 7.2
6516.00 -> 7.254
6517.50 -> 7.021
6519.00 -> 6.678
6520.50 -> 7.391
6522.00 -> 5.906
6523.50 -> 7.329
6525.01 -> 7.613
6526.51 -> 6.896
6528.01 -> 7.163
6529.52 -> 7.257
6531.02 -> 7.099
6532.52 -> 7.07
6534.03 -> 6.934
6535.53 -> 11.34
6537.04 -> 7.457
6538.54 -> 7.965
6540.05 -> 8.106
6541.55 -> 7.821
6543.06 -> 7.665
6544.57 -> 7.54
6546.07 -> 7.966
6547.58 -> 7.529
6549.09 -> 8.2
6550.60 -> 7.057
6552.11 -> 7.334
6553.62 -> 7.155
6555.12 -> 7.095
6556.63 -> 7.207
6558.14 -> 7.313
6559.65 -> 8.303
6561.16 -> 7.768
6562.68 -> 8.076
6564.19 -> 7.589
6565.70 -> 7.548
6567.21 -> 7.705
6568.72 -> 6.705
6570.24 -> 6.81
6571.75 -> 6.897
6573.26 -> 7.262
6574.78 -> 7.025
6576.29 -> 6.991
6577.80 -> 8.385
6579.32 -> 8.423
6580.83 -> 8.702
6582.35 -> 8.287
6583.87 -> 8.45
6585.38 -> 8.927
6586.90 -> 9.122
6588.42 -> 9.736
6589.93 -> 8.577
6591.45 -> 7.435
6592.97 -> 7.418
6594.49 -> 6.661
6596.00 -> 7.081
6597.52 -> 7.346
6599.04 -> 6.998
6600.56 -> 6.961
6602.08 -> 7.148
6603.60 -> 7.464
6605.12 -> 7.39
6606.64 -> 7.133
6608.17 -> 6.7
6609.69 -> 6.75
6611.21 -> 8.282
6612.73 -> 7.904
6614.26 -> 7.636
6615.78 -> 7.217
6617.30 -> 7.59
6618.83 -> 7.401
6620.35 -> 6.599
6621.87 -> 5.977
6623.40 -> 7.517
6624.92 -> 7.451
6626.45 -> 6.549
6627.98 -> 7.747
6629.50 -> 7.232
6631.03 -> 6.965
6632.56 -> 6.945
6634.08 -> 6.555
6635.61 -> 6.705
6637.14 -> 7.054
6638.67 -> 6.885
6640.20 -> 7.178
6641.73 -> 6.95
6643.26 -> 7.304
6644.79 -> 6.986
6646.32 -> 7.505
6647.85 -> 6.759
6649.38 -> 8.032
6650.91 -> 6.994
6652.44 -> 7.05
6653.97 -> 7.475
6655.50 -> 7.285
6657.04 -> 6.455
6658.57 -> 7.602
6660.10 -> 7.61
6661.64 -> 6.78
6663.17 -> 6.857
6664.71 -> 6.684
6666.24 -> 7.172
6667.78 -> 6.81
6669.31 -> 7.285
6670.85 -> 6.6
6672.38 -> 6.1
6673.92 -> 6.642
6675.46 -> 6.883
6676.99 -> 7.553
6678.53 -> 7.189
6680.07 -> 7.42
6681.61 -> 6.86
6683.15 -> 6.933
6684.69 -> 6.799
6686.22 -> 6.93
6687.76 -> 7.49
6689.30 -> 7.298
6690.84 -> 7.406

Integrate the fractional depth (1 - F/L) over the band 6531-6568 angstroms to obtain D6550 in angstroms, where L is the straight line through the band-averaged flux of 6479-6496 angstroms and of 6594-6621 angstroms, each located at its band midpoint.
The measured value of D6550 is -1.7 angstroms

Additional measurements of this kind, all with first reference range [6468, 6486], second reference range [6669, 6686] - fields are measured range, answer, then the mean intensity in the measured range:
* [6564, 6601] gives -3.1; 7.73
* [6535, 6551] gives -1.8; 8.03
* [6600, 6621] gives -0.7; 7.3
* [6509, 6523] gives 0.5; 7.03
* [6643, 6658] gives -0.4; 7.19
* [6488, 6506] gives -0.2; 7.42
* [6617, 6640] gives 0.1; 7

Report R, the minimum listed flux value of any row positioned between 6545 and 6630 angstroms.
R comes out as 5.977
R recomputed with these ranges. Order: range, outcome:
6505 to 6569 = 5.906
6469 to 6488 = 6.999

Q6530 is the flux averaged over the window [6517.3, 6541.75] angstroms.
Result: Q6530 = 7.48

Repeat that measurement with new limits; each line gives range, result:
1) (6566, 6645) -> 7.41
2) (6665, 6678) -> 6.88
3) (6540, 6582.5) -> 7.58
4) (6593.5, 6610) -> 7.07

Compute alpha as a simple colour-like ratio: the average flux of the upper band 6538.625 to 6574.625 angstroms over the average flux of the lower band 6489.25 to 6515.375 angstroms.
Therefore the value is 1.02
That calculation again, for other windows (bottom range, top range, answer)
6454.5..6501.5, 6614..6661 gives 0.95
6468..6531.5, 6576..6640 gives 1.03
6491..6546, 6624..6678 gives 0.95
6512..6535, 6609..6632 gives 1.02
